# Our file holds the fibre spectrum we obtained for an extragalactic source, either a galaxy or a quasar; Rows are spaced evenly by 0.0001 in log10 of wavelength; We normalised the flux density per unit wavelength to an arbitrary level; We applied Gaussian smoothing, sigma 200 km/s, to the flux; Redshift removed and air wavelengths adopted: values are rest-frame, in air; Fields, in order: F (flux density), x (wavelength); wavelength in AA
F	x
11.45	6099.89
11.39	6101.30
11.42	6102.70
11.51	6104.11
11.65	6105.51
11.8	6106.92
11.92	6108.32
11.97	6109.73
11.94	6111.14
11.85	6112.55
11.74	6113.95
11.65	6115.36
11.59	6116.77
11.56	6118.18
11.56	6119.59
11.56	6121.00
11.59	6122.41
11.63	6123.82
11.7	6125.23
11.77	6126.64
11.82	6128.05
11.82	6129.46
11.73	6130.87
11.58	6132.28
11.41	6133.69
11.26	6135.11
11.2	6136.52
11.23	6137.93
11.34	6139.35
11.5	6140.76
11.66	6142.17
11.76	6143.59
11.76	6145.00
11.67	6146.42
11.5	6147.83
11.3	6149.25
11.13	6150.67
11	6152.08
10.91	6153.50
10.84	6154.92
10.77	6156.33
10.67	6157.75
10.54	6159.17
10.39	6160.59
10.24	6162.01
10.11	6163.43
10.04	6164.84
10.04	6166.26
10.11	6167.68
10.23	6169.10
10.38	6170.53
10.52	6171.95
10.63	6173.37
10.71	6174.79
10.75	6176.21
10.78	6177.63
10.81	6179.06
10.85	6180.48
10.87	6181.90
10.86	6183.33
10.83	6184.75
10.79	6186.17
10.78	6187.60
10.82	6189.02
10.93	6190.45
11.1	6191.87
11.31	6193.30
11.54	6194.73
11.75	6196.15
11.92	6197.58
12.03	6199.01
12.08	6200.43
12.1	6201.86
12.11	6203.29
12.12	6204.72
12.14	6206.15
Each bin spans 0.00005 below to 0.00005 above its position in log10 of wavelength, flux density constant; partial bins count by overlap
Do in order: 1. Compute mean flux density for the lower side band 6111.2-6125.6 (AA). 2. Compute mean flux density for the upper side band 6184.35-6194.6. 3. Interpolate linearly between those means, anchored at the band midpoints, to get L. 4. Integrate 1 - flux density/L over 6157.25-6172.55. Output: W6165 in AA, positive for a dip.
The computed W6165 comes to 1.3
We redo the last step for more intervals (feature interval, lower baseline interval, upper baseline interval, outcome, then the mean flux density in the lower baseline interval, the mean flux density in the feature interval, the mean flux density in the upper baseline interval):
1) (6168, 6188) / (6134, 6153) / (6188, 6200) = 1.3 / 11.4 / 10.7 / 11.4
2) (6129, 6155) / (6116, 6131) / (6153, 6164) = -0.8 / 11.7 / 11.4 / 10.6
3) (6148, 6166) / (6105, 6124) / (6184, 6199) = 1.2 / 11.7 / 10.7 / 11.2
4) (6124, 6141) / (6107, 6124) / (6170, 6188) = -0.1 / 11.7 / 11.5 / 10.7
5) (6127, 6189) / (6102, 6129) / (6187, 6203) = 3.4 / 11.7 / 11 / 11.5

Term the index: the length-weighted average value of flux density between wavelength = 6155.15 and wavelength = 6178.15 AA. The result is 10.4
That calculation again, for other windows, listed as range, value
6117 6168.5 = 11.2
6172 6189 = 10.8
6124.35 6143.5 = 11.5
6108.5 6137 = 11.7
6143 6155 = 11.3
